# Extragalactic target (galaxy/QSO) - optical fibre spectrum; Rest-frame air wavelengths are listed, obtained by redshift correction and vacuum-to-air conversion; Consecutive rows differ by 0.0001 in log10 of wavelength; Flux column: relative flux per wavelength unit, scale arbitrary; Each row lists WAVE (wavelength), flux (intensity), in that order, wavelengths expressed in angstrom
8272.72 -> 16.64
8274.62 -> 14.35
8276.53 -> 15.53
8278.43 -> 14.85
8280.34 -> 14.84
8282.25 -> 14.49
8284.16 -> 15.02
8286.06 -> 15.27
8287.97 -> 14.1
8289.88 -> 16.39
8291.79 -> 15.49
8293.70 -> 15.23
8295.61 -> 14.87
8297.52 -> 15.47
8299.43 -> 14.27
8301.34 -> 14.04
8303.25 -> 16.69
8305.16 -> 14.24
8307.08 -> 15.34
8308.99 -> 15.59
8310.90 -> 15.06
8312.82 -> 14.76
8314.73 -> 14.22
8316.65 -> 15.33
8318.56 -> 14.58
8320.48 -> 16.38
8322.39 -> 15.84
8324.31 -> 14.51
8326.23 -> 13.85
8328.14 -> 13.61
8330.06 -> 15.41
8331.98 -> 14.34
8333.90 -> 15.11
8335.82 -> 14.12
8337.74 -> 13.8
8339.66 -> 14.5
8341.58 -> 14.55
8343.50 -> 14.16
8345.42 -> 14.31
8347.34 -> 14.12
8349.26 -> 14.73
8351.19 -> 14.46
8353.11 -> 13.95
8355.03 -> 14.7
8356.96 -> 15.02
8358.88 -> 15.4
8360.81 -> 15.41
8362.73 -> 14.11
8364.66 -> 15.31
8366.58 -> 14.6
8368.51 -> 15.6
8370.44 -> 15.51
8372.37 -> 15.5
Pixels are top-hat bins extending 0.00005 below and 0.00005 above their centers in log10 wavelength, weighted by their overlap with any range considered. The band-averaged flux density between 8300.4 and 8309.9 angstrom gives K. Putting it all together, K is 15.2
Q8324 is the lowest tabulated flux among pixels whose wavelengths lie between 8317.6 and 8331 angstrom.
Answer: 13.61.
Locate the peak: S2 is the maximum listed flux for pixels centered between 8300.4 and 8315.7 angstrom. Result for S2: 16.69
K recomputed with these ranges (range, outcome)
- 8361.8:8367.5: 14.7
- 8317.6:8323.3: 15.6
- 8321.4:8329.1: 14.5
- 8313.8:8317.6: 14.8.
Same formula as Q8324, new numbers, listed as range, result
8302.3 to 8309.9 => 14.24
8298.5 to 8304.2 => 14.04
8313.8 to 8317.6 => 14.22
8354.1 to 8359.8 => 14.7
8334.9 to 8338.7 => 13.8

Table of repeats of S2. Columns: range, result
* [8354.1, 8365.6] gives 15.41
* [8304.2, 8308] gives 15.34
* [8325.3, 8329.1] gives 13.85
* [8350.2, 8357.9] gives 15.02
